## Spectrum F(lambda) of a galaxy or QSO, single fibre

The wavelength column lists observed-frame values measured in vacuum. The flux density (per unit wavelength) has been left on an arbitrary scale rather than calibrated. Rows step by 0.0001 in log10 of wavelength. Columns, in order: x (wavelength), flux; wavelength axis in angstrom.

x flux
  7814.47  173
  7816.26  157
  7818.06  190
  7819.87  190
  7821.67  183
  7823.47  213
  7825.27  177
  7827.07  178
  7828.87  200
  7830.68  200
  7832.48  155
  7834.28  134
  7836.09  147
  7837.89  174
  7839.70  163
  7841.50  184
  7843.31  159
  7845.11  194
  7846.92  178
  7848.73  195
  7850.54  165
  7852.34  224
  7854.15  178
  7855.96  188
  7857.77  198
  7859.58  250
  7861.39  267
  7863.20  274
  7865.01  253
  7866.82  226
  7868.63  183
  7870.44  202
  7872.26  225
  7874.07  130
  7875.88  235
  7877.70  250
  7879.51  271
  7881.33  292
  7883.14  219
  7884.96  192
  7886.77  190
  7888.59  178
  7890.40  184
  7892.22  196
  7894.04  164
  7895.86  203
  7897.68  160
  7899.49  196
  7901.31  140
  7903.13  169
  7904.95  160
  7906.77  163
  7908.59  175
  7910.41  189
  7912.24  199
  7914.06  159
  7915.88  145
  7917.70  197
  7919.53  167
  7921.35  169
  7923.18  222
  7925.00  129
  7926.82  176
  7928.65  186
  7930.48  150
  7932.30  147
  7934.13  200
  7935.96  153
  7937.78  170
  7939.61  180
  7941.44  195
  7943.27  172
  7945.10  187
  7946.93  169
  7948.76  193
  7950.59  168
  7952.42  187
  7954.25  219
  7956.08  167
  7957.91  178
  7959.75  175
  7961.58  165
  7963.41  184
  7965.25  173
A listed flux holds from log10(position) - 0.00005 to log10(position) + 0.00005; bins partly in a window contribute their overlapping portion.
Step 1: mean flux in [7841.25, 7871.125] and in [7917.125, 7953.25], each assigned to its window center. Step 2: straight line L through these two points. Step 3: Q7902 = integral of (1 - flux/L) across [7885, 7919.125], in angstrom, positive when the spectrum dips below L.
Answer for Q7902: 2.3 angstrom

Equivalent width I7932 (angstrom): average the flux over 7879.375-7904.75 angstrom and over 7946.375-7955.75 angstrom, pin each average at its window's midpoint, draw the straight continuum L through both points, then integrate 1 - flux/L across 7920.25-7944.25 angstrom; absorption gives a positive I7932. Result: 2.0 angstrom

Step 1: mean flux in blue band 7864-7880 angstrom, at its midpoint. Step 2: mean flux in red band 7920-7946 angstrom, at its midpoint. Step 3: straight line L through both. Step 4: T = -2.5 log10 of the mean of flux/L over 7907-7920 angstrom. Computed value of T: 0.08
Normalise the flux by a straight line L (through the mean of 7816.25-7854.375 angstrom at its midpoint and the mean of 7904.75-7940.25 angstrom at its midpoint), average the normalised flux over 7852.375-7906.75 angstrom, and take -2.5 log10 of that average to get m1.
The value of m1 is -0.17 mag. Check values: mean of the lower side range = 180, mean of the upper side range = 172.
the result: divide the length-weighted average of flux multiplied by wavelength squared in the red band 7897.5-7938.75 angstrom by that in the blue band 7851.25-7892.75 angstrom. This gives 0.8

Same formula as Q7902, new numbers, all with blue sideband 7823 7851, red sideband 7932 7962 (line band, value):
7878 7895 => -3.3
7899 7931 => 1.1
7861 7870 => -3.1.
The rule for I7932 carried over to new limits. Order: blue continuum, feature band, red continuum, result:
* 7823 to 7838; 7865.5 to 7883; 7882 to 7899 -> -3.7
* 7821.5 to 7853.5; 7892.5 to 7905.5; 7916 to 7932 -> 0.2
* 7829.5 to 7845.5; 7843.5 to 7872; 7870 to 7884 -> -1.6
